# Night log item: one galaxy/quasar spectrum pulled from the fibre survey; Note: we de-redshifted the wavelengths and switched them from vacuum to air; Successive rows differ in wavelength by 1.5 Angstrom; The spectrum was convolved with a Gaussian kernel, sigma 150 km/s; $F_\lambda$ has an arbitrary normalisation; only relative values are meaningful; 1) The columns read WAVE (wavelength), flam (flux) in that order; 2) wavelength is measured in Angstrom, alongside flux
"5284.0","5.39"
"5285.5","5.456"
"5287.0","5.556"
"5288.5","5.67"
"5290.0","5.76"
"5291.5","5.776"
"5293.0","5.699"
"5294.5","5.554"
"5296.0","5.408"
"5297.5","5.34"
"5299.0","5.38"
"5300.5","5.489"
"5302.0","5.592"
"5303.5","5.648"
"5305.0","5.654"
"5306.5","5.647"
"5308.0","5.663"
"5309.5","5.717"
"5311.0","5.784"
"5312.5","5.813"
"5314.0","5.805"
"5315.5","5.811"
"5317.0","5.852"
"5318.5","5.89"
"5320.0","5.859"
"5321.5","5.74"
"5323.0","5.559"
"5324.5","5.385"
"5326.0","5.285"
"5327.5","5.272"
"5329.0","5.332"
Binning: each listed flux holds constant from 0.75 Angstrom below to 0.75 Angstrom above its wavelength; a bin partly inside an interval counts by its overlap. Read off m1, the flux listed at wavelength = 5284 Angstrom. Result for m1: 5.39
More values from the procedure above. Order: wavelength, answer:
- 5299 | 5.38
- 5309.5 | 5.717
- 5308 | 5.663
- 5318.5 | 5.89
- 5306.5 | 5.647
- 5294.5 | 5.554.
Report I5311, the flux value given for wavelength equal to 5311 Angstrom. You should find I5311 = 5.784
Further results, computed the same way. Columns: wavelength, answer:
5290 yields 5.76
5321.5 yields 5.74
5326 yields 5.285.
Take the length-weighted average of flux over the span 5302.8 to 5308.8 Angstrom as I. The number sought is 5.65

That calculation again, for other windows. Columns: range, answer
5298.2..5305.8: 5.55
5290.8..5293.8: 5.73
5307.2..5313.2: 5.74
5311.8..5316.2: 5.81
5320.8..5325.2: 5.56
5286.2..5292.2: 5.69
